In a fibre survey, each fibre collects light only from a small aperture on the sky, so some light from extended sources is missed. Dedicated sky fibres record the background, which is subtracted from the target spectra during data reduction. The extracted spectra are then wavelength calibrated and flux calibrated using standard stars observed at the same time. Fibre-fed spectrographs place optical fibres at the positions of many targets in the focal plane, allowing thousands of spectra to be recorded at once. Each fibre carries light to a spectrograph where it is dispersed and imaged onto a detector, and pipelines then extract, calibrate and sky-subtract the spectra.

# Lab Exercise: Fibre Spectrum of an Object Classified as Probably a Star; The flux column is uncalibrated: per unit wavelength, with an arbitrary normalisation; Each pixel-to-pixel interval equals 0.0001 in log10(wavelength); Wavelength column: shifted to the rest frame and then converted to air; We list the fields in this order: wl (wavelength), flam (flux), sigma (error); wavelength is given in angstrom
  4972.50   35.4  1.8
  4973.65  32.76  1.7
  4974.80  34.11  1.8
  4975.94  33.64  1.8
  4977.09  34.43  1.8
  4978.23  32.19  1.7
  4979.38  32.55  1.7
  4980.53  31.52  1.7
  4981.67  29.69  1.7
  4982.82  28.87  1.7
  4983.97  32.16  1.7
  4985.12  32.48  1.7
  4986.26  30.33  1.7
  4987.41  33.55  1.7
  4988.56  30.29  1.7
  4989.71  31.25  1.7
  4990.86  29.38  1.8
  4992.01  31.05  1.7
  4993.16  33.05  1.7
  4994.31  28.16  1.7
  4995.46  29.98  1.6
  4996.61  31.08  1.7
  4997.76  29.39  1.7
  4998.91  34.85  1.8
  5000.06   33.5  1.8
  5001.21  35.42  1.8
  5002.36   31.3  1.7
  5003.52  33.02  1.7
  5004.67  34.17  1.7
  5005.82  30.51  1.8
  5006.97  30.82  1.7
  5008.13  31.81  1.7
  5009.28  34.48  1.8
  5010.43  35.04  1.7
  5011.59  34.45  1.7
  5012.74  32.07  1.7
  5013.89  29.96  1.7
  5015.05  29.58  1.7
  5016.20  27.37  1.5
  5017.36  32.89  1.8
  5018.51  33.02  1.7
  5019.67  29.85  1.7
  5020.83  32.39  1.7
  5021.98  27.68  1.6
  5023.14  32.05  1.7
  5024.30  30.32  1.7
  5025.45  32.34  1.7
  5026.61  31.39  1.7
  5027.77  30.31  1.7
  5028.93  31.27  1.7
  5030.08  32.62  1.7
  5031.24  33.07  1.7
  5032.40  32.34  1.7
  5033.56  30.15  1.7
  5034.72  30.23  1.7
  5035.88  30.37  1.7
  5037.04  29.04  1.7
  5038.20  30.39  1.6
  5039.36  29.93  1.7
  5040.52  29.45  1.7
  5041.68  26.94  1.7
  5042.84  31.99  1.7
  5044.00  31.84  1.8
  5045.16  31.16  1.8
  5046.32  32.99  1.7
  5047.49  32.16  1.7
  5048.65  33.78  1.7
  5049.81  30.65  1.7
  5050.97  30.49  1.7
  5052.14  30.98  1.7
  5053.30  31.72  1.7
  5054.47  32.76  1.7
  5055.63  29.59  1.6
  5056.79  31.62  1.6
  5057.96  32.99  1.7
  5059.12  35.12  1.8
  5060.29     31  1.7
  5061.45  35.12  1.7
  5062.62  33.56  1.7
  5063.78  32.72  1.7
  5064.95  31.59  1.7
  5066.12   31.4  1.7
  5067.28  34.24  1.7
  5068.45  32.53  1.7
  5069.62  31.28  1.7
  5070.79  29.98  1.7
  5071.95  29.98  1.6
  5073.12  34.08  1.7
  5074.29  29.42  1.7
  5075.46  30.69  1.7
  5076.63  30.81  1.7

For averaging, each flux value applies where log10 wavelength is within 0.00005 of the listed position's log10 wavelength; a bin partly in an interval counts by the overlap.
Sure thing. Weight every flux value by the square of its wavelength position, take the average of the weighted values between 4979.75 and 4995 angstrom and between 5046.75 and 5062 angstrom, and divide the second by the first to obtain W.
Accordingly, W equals 1.1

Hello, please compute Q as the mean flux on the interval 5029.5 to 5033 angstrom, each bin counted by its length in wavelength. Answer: 32.7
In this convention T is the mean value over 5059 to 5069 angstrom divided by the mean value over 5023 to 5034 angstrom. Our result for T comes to 1.04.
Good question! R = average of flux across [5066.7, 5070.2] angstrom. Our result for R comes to 32.7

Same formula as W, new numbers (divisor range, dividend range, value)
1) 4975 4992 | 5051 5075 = 1.05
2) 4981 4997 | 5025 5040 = 1.02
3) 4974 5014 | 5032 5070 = 1.01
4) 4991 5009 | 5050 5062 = 1.03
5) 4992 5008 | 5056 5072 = 1.04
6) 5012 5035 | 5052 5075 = 1.05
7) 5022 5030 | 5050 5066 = 1.05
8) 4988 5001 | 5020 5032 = 1.02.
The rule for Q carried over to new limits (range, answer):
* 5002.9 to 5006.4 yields 32.5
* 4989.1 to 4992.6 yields 30.5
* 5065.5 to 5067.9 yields 32.8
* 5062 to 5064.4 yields 33.1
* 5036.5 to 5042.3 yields 29.2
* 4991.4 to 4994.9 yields 30.7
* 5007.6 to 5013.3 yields 33.6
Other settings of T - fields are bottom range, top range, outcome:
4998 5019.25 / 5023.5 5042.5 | 0.95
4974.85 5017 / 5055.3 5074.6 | 1.01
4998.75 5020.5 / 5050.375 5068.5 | 1.00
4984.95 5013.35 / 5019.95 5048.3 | 0.97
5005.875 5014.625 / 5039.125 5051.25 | 0.96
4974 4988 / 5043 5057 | 0.99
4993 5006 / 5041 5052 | 0.98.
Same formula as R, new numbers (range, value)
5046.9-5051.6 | 31.7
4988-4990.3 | 30.7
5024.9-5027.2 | 31.8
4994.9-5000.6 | 31.8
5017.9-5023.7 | 31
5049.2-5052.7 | 30.7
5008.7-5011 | 34.9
